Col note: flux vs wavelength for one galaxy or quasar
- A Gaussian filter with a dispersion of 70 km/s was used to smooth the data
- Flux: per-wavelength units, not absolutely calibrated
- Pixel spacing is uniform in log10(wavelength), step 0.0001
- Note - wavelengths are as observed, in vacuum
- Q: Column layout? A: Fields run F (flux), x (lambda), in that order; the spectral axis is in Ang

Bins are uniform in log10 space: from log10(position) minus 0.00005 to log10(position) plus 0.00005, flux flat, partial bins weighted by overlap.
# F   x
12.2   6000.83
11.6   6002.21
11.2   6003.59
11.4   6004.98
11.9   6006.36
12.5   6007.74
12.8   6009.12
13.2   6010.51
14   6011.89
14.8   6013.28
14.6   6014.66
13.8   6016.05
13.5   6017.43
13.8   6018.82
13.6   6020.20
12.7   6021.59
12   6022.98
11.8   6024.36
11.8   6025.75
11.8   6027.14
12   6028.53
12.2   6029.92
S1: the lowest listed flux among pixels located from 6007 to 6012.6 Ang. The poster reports 12.5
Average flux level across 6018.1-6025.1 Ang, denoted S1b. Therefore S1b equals 12.8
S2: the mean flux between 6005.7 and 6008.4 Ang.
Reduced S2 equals 12.2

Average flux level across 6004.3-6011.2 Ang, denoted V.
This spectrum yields 12.4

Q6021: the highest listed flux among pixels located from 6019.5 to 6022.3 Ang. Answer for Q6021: 13.6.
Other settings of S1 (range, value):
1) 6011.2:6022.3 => 12.7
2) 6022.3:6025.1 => 11.8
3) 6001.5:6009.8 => 11.2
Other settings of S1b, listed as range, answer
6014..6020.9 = 13.9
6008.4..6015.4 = 13.9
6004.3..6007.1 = 11.7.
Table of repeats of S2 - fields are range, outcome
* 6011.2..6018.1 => 14.1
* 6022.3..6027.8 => 11.9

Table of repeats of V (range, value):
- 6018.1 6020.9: 13.7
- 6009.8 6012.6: 13.6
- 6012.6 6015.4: 14.7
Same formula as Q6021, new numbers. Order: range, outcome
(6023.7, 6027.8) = 11.8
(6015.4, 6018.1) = 13.8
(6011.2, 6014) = 14.8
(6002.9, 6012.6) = 14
